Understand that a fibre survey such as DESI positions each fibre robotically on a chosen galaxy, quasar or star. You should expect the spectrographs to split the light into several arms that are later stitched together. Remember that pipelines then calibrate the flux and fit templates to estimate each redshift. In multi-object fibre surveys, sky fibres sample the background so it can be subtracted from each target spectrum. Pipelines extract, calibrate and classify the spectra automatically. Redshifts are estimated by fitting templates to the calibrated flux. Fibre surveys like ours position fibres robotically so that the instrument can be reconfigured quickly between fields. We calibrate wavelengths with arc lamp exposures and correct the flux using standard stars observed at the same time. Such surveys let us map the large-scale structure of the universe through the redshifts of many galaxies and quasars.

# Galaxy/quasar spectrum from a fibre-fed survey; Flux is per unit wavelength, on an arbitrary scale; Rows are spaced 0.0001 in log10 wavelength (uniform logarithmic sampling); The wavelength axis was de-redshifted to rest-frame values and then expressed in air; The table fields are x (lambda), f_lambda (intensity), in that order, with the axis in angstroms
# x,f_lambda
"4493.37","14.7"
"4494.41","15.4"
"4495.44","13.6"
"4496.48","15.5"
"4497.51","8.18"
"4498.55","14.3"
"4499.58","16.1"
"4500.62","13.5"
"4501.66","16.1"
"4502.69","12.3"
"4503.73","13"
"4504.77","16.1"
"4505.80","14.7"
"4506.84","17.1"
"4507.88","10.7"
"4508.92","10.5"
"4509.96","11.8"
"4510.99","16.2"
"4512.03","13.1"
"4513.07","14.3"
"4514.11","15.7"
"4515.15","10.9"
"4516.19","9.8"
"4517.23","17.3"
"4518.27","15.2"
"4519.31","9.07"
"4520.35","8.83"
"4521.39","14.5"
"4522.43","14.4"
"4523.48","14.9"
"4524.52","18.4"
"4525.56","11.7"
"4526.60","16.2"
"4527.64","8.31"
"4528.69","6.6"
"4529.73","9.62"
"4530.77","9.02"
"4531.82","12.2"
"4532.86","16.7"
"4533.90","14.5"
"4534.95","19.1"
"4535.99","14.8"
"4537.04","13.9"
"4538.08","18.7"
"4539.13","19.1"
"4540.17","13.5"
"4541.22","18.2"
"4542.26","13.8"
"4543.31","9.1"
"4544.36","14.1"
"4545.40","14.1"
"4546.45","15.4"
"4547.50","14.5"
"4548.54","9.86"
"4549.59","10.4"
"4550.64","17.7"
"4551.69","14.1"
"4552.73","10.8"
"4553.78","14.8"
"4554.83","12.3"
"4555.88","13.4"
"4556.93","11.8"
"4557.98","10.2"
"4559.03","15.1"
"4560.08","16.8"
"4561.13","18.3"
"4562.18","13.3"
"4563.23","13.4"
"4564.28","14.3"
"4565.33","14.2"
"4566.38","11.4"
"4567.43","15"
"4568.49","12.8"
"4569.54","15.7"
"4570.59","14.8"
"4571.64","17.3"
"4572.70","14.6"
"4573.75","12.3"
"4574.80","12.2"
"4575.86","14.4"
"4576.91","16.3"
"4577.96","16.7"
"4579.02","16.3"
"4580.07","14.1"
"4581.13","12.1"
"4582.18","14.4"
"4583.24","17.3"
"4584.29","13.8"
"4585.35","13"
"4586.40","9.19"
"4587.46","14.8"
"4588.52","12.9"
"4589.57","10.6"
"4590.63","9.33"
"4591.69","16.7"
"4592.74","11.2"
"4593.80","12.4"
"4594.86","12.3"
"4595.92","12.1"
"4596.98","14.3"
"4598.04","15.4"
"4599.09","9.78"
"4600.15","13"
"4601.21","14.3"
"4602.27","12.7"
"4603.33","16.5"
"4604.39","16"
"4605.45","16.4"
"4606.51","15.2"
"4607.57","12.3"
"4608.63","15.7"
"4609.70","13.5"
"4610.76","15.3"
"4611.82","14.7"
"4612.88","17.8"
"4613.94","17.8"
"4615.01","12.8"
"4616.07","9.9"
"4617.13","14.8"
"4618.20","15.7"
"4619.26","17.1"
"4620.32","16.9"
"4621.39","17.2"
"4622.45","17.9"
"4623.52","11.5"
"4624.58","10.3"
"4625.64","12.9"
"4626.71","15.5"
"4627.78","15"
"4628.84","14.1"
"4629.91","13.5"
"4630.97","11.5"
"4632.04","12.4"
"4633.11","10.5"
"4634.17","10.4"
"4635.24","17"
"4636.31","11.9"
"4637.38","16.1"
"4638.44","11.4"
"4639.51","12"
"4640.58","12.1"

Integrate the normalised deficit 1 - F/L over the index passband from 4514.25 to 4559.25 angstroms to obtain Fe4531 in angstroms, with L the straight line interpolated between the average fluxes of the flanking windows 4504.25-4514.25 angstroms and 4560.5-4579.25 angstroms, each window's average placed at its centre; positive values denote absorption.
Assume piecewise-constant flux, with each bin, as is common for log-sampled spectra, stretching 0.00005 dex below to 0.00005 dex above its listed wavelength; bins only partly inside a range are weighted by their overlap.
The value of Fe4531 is 2.6 angstroms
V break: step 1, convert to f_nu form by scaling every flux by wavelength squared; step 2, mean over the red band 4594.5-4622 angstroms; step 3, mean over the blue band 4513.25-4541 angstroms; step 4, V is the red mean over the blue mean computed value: 1.1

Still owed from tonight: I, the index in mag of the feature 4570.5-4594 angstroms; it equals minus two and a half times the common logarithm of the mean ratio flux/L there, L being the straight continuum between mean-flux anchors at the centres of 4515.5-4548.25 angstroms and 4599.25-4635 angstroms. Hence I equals 0.02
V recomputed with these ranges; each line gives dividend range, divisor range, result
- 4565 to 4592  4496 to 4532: 1.10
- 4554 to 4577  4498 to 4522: 1.07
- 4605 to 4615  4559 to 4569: 1.08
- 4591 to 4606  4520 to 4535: 1.10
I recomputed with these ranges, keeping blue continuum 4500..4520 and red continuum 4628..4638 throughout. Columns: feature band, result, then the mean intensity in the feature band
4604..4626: -0.13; 14.9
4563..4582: -0.08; 14.3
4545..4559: 0.02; 13.1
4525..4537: 0.06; 12.7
